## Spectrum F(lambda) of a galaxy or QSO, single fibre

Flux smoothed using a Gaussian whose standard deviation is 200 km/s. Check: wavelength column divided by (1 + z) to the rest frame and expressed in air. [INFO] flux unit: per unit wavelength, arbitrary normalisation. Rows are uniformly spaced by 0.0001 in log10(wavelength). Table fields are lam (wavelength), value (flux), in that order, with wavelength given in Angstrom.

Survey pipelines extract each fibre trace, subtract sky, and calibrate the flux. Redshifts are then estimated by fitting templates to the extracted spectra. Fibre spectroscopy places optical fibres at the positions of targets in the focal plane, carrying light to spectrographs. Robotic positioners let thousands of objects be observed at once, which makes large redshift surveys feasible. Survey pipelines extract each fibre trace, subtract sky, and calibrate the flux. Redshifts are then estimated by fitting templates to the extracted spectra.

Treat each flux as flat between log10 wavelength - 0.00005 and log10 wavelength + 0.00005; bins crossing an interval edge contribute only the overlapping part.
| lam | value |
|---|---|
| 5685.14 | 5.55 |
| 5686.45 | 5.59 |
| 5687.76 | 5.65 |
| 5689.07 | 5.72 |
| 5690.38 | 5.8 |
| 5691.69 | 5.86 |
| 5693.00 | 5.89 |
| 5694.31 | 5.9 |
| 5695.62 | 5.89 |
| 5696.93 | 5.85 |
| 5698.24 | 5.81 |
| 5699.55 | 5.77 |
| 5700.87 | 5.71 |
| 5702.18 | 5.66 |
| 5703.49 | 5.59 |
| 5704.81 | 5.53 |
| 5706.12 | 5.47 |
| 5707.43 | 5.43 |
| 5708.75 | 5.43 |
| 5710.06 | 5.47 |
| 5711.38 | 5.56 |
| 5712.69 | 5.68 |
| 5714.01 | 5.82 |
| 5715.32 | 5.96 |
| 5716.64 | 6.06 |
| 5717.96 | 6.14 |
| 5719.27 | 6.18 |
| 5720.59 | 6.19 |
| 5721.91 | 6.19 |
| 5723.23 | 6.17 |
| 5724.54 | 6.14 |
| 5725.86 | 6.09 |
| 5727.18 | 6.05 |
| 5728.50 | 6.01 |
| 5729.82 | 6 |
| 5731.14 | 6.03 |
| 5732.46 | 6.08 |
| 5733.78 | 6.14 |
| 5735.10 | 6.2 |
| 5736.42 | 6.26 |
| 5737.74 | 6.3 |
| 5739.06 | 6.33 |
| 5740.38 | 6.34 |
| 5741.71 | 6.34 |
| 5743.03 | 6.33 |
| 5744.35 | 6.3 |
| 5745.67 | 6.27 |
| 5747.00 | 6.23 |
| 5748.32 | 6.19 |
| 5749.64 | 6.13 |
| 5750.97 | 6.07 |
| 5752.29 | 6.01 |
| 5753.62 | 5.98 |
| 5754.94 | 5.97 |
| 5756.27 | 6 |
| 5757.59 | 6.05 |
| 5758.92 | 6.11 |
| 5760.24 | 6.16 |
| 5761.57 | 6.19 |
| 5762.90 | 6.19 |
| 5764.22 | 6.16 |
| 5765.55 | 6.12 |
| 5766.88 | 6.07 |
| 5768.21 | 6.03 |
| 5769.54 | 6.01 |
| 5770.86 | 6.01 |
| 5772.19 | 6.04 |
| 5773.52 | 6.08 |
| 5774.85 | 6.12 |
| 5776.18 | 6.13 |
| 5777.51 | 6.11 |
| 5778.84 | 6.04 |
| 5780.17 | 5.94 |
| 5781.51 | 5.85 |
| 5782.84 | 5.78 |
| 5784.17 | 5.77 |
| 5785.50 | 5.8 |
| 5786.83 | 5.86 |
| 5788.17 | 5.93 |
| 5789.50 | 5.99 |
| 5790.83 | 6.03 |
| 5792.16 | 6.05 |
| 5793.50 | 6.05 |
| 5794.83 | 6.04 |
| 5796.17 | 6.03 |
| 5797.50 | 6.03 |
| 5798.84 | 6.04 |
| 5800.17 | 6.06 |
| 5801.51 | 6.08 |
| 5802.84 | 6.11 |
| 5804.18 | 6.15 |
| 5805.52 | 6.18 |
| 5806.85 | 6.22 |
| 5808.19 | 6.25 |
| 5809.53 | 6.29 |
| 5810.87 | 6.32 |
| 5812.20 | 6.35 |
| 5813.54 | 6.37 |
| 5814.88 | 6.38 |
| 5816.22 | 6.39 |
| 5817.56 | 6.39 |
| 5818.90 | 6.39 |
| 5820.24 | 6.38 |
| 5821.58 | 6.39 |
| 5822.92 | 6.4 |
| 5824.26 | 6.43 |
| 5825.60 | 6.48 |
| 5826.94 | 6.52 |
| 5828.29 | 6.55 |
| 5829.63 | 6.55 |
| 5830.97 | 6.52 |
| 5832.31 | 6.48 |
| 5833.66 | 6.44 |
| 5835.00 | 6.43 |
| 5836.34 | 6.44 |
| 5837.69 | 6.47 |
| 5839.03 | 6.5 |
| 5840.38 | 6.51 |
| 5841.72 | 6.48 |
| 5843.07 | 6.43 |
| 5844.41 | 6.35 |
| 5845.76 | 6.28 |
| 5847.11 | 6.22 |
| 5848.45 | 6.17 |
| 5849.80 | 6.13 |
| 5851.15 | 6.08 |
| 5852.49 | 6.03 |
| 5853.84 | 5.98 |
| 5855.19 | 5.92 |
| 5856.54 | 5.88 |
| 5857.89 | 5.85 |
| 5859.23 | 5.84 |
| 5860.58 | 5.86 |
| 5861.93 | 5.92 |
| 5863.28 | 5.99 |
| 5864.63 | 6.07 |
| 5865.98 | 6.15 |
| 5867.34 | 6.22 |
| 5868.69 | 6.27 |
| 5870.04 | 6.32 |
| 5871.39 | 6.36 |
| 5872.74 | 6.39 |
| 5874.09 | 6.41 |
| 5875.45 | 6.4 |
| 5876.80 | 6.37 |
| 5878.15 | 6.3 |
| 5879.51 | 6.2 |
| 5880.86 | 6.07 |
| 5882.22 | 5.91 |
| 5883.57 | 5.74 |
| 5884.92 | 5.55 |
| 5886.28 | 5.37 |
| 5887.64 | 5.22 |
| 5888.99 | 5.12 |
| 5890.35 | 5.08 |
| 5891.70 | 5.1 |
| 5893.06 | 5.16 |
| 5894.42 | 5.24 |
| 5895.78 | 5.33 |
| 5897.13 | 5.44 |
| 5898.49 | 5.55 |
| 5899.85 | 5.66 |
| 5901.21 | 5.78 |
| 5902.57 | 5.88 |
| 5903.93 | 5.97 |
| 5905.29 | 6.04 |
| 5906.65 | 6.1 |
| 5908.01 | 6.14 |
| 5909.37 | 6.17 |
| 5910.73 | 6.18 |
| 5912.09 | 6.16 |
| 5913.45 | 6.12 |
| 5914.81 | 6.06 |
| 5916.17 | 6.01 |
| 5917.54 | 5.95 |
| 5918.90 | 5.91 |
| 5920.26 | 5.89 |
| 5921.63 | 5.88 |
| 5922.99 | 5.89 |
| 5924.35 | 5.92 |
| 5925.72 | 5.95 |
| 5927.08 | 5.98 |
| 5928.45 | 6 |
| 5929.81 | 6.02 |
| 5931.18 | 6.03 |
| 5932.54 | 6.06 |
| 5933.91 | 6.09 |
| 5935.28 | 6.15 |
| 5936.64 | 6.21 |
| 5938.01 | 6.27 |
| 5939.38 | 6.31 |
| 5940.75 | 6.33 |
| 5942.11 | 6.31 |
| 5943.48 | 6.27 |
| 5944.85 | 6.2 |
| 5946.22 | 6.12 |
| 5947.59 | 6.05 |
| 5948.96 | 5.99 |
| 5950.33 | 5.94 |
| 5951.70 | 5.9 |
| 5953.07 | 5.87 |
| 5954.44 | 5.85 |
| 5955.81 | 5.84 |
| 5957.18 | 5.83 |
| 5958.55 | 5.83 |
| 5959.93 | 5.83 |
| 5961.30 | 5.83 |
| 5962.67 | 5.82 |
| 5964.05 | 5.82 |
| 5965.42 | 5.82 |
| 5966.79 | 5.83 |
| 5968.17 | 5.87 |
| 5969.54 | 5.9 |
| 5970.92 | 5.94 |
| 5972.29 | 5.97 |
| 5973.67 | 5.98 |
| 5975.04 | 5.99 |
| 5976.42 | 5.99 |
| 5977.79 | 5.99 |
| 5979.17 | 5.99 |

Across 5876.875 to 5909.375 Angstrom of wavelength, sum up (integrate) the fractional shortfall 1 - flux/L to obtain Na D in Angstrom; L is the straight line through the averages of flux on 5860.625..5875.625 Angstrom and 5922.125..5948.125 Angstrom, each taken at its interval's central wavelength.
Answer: 2.6 Angstrom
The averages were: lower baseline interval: 6.2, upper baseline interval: 6.11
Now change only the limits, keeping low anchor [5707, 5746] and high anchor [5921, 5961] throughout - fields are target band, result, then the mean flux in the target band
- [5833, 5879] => -1.4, 6.22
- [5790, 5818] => -0.6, 6.18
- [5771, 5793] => 0.3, 5.97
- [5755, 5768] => -0.1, 6.11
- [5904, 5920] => -0.1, 6.07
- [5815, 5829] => -0.9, 6.43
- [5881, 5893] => 1.3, 5.4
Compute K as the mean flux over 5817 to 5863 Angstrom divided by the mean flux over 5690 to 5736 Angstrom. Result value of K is 1.1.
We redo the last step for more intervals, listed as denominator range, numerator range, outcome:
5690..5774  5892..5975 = 0.99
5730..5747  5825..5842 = 1.04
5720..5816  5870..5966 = 0.97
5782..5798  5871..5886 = 1.03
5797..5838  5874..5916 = 0.91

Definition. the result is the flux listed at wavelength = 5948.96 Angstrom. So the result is 5.99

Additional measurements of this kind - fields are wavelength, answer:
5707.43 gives 5.43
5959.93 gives 5.83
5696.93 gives 5.85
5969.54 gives 5.9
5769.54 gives 6.01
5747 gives 6.23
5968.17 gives 5.87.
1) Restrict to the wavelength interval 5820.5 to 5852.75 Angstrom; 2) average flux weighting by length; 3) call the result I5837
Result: 6.39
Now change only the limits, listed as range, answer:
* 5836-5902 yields 5.96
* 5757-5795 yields 6.02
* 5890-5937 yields 5.86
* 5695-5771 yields 6.01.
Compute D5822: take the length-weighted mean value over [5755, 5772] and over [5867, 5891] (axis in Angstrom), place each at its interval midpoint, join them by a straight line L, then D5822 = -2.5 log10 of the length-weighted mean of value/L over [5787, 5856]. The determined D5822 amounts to -0.04 mag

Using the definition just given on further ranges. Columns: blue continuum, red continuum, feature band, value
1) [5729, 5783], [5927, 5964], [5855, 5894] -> 0.03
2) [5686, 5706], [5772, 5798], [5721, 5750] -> -0.06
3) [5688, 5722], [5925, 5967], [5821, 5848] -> -0.09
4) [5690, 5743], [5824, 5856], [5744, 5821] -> 0.01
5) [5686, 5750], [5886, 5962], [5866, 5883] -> -0.06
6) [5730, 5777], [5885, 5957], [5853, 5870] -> -0.01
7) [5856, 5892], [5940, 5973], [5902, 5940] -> -0.02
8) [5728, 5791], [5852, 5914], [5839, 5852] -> -0.06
